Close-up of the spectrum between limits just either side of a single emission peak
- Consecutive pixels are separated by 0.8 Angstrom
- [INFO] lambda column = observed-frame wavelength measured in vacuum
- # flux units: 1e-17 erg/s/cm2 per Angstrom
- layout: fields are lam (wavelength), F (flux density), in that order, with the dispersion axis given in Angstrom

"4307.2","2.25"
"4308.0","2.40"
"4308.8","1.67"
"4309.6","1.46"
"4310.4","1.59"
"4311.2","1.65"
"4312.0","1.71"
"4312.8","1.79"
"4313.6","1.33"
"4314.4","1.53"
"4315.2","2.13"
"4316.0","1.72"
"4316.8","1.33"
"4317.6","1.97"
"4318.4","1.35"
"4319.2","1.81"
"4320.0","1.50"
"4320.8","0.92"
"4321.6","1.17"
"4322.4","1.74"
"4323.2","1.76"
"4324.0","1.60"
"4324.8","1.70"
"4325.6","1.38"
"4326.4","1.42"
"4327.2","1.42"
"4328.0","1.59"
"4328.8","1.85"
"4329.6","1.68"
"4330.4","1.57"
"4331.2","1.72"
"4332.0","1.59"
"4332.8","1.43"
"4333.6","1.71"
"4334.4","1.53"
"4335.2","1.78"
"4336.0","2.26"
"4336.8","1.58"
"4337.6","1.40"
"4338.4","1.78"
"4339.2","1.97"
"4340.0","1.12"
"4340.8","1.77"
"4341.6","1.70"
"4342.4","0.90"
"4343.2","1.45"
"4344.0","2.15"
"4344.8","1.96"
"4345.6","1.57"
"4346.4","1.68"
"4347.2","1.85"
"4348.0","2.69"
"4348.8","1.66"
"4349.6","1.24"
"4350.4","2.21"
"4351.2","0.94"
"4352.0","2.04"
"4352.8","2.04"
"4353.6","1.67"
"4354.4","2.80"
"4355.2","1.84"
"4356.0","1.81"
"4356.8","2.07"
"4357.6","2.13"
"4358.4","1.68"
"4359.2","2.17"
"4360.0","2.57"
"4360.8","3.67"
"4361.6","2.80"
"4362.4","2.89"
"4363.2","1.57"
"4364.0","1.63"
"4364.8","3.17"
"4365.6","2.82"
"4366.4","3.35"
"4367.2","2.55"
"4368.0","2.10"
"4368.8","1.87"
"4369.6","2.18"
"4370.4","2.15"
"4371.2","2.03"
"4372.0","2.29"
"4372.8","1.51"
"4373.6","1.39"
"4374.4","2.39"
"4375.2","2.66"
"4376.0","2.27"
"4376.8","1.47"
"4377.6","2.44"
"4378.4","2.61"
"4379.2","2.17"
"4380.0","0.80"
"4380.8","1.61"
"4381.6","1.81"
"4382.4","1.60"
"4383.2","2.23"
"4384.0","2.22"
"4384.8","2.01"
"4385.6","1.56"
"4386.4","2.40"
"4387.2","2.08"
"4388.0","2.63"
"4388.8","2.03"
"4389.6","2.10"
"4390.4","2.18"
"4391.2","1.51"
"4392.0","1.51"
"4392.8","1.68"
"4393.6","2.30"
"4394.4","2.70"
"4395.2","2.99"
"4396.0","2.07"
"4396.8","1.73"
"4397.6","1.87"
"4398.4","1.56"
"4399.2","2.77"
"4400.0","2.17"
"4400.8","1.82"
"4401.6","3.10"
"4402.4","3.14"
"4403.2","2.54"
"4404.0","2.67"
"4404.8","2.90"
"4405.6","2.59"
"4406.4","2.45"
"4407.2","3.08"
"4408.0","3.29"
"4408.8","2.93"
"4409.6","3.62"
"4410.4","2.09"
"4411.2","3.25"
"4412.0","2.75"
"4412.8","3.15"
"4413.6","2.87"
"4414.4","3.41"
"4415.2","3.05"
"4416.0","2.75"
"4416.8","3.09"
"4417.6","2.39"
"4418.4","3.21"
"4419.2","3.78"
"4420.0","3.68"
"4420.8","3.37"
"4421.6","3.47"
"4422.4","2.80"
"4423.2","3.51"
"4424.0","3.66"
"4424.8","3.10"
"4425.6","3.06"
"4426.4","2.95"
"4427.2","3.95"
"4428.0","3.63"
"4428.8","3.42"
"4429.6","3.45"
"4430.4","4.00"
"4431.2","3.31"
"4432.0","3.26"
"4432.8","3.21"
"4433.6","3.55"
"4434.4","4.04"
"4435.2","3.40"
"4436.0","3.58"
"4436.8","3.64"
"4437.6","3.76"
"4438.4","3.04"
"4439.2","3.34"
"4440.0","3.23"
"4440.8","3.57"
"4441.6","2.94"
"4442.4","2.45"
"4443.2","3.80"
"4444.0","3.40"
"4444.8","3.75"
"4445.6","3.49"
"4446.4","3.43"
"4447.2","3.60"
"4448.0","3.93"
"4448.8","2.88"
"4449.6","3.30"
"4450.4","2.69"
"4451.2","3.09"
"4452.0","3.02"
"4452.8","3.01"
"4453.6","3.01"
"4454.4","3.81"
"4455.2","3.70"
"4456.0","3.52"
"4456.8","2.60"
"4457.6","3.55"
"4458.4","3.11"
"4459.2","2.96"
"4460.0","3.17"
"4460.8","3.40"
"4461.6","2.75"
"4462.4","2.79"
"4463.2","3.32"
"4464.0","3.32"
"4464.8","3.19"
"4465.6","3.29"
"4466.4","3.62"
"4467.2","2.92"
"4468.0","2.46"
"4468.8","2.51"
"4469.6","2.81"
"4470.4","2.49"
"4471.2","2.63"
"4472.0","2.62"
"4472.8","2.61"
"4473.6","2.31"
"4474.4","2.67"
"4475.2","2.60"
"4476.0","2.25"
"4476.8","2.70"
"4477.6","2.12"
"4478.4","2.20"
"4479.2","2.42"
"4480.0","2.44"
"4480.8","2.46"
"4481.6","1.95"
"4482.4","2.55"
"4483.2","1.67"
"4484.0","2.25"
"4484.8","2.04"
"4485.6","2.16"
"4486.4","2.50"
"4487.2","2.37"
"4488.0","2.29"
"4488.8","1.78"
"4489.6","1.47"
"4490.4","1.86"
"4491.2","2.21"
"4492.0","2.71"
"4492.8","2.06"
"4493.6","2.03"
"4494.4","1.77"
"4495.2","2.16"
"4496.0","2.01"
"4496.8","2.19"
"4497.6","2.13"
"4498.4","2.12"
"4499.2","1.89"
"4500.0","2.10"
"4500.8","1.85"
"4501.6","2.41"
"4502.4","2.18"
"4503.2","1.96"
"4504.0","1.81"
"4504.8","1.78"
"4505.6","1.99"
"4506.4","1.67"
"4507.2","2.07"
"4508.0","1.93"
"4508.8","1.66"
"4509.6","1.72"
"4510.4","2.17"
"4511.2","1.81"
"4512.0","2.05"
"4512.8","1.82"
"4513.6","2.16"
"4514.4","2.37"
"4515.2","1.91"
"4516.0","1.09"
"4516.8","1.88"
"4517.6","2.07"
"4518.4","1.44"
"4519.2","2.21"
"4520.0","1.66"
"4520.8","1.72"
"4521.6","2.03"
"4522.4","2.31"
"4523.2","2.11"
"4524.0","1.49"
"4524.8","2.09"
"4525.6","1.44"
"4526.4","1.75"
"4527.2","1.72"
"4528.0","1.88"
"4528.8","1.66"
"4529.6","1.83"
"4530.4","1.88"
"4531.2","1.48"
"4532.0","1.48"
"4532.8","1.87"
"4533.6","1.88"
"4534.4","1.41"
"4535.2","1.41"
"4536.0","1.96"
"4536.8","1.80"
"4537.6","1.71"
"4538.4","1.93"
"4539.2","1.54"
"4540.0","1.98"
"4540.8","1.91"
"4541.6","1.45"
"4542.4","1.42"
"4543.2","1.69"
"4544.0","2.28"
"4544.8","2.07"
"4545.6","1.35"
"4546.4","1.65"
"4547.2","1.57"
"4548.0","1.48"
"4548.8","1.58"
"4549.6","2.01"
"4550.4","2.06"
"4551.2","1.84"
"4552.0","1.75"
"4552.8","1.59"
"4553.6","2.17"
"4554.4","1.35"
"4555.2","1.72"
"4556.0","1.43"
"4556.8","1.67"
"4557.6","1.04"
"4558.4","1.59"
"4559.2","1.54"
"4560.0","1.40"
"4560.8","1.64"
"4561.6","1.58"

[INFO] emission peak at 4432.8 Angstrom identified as C IV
